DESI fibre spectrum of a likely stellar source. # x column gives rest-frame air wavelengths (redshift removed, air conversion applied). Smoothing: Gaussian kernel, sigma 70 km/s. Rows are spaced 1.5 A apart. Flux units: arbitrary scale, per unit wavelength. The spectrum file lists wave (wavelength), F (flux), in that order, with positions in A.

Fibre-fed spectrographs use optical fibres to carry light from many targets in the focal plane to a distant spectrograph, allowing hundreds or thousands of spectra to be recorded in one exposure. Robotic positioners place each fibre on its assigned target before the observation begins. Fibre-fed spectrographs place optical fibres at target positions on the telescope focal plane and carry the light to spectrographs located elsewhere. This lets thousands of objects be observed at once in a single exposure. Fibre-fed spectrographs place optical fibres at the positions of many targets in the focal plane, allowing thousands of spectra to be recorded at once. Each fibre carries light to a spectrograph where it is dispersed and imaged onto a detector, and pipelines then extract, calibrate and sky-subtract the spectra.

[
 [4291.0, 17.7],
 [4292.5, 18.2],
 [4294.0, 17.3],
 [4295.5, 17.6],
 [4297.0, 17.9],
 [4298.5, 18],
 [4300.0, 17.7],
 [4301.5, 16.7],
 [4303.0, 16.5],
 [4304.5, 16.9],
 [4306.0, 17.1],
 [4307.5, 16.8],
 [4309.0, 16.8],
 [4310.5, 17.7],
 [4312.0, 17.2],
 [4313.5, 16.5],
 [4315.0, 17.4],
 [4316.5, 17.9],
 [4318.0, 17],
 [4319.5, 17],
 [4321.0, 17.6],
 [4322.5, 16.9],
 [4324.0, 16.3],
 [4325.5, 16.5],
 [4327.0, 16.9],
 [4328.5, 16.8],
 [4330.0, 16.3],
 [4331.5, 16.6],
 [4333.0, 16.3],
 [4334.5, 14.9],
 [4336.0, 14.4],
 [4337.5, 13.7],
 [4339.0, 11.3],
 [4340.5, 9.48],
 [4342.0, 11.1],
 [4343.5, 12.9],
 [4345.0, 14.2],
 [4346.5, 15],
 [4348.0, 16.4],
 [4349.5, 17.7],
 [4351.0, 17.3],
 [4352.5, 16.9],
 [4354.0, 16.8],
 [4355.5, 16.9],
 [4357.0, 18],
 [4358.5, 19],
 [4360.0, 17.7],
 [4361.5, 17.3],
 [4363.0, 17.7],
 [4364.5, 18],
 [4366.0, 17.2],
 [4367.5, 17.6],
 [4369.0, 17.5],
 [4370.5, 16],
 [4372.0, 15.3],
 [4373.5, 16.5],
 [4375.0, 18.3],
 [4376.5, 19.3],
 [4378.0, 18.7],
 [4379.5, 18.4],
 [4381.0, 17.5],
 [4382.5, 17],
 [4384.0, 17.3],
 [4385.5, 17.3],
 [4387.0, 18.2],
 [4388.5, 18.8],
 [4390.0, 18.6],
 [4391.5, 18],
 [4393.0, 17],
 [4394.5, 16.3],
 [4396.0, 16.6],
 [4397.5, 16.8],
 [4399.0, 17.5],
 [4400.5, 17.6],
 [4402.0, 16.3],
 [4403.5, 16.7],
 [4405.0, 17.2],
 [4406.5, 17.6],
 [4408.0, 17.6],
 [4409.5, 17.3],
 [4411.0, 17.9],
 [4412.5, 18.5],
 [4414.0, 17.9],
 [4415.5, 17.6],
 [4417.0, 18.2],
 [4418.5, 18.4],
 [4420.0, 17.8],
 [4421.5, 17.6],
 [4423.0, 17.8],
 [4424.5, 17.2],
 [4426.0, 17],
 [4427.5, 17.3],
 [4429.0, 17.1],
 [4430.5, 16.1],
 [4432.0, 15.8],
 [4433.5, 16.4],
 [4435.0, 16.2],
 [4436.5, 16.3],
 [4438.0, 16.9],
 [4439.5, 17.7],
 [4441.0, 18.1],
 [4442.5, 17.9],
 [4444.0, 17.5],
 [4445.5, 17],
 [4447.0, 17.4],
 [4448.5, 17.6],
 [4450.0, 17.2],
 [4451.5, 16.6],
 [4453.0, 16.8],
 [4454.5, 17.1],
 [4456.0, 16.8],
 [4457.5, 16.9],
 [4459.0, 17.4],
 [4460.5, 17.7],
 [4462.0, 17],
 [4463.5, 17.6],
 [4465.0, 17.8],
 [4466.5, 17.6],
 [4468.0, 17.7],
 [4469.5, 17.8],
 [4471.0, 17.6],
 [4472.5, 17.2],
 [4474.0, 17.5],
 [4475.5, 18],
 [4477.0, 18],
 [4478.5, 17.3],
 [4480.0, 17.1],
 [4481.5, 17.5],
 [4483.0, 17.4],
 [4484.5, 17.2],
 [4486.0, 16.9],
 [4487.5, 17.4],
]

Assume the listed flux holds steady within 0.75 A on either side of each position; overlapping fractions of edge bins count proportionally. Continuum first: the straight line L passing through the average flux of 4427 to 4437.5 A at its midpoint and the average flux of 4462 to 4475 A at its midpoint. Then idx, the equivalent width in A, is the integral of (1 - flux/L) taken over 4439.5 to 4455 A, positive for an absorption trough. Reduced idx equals -0.4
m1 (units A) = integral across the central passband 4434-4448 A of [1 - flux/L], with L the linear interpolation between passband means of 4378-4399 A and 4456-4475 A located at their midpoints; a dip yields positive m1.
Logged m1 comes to 0.22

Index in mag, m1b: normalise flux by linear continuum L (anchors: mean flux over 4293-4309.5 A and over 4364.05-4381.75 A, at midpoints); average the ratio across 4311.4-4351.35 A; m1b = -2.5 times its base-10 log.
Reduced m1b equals 0.12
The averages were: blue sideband 17.2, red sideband 17.5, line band 15.6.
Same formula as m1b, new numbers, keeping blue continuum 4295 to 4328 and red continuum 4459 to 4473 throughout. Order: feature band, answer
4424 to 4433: 0.046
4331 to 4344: 0.274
